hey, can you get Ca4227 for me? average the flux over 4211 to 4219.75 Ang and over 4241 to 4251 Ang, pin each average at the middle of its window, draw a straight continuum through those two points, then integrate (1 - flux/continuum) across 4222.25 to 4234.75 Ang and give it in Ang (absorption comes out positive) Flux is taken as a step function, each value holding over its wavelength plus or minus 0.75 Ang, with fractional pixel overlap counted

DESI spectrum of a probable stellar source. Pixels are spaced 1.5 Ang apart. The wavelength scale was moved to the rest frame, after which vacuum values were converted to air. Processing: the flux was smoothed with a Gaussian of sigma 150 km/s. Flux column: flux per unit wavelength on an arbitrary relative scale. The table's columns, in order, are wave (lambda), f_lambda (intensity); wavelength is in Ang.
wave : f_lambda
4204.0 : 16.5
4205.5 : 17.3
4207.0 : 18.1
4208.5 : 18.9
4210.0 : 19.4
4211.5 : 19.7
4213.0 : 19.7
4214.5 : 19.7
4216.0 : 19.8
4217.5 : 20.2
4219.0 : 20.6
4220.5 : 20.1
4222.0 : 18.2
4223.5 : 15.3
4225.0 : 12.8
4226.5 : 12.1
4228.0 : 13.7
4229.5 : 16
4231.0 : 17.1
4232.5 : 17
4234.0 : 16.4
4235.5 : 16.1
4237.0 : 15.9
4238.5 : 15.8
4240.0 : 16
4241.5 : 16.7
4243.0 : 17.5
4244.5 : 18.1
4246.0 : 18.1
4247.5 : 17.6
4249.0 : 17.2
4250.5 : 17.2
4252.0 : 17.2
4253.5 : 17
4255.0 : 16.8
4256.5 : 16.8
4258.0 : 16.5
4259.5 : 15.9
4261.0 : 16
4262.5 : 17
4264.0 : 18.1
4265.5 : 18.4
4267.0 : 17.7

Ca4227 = 2.46 Ang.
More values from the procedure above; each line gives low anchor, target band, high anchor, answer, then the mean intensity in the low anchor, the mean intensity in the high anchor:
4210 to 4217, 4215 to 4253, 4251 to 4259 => 2.79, 19.7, 16.8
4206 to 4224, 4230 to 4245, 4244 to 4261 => 1.07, 19.2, 17.1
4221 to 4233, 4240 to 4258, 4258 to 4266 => -0.92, 15.3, 17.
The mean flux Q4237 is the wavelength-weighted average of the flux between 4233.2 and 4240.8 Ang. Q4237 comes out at 16.1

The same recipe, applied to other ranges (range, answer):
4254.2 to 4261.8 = 16.4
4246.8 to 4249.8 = 17.4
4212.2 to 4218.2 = 19.8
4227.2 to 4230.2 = 14.8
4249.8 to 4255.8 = 17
